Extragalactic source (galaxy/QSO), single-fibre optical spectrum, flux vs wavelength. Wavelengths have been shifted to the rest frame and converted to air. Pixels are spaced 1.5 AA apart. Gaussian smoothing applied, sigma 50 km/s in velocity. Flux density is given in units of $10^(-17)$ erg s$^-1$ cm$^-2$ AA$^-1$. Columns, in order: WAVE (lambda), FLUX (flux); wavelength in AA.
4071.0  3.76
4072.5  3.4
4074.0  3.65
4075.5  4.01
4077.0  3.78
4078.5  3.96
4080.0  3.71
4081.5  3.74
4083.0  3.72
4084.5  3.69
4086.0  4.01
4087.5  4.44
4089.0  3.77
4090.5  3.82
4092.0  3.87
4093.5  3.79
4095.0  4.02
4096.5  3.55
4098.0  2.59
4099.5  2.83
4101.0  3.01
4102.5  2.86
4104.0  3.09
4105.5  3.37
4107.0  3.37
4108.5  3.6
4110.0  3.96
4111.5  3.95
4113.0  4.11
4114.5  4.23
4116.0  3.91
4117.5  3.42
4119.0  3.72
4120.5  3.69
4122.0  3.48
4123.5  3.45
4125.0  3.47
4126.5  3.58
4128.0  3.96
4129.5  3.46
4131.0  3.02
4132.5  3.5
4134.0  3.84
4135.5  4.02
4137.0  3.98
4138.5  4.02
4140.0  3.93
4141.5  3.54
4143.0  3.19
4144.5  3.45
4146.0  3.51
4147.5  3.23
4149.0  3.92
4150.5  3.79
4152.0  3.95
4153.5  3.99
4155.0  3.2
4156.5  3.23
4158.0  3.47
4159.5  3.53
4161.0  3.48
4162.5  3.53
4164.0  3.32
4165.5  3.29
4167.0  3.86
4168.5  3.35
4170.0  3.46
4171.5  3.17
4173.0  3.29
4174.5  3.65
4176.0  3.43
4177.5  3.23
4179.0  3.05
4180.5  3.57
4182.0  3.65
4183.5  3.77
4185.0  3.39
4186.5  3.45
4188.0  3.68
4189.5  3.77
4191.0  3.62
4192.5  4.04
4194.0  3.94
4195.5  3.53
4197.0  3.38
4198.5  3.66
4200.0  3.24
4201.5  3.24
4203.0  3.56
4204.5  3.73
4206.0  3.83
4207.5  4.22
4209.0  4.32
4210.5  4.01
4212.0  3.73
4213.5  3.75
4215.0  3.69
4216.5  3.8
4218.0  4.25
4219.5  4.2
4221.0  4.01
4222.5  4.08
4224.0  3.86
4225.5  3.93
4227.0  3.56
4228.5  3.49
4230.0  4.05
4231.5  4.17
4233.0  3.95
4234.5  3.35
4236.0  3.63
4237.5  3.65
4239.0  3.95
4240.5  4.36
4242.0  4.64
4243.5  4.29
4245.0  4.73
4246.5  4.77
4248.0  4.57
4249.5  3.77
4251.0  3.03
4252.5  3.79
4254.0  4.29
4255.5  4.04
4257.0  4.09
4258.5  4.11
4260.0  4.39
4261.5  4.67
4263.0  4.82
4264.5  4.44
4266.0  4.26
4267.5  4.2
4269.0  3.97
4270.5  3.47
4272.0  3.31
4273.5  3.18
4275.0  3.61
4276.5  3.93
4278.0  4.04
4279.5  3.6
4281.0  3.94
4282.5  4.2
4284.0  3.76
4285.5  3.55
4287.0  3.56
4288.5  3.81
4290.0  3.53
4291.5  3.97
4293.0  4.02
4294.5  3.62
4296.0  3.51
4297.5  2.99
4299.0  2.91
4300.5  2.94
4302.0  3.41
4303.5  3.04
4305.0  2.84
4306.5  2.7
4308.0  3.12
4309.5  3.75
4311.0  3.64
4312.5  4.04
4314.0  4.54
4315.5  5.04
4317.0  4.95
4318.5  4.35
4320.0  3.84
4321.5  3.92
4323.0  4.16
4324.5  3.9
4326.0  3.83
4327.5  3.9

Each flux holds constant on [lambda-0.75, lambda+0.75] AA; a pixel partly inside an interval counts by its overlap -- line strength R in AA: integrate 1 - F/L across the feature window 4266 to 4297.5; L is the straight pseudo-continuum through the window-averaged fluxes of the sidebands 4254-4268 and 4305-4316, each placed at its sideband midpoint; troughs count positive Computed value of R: 2.7 AA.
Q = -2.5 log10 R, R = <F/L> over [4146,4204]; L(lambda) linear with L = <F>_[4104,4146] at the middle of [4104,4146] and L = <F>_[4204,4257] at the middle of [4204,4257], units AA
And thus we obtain 0.09 mag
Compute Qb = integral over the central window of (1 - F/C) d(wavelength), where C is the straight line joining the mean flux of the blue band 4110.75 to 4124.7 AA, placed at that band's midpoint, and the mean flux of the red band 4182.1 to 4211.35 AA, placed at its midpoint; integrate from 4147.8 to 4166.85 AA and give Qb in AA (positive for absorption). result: 0.9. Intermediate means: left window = 3.76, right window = 3.7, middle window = 3.56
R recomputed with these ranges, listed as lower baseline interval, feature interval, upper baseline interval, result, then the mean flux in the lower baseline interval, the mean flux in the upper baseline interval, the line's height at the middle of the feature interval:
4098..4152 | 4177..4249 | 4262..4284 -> -1.0 AA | 3.58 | 3.93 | 3.79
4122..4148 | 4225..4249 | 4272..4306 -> -3.5 AA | 3.6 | 3.53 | 3.55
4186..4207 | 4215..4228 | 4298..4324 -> -1.0 AA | 3.63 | 3.71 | 3.65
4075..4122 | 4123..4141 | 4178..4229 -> 0.0 AA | 3.66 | 3.73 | 3.68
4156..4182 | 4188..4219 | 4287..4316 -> -2.9 AA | 3.42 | 3.54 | 3.45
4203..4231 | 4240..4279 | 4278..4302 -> -3.9 AA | 3.91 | 3.6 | 3.73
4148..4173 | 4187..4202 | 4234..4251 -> 0.6 AA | 3.52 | 4.12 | 3.77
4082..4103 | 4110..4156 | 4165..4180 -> -2.7 AA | 3.58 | 3.38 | 3.48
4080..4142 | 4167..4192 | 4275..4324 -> 1.3 AA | 3.64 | 3.72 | 3.67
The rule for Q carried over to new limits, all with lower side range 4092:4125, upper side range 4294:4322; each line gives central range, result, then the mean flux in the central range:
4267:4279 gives -0.02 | 3.7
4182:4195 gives -0.04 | 3.7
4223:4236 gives -0.06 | 3.79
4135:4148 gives -0.03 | 3.65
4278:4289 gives -0.05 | 3.79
